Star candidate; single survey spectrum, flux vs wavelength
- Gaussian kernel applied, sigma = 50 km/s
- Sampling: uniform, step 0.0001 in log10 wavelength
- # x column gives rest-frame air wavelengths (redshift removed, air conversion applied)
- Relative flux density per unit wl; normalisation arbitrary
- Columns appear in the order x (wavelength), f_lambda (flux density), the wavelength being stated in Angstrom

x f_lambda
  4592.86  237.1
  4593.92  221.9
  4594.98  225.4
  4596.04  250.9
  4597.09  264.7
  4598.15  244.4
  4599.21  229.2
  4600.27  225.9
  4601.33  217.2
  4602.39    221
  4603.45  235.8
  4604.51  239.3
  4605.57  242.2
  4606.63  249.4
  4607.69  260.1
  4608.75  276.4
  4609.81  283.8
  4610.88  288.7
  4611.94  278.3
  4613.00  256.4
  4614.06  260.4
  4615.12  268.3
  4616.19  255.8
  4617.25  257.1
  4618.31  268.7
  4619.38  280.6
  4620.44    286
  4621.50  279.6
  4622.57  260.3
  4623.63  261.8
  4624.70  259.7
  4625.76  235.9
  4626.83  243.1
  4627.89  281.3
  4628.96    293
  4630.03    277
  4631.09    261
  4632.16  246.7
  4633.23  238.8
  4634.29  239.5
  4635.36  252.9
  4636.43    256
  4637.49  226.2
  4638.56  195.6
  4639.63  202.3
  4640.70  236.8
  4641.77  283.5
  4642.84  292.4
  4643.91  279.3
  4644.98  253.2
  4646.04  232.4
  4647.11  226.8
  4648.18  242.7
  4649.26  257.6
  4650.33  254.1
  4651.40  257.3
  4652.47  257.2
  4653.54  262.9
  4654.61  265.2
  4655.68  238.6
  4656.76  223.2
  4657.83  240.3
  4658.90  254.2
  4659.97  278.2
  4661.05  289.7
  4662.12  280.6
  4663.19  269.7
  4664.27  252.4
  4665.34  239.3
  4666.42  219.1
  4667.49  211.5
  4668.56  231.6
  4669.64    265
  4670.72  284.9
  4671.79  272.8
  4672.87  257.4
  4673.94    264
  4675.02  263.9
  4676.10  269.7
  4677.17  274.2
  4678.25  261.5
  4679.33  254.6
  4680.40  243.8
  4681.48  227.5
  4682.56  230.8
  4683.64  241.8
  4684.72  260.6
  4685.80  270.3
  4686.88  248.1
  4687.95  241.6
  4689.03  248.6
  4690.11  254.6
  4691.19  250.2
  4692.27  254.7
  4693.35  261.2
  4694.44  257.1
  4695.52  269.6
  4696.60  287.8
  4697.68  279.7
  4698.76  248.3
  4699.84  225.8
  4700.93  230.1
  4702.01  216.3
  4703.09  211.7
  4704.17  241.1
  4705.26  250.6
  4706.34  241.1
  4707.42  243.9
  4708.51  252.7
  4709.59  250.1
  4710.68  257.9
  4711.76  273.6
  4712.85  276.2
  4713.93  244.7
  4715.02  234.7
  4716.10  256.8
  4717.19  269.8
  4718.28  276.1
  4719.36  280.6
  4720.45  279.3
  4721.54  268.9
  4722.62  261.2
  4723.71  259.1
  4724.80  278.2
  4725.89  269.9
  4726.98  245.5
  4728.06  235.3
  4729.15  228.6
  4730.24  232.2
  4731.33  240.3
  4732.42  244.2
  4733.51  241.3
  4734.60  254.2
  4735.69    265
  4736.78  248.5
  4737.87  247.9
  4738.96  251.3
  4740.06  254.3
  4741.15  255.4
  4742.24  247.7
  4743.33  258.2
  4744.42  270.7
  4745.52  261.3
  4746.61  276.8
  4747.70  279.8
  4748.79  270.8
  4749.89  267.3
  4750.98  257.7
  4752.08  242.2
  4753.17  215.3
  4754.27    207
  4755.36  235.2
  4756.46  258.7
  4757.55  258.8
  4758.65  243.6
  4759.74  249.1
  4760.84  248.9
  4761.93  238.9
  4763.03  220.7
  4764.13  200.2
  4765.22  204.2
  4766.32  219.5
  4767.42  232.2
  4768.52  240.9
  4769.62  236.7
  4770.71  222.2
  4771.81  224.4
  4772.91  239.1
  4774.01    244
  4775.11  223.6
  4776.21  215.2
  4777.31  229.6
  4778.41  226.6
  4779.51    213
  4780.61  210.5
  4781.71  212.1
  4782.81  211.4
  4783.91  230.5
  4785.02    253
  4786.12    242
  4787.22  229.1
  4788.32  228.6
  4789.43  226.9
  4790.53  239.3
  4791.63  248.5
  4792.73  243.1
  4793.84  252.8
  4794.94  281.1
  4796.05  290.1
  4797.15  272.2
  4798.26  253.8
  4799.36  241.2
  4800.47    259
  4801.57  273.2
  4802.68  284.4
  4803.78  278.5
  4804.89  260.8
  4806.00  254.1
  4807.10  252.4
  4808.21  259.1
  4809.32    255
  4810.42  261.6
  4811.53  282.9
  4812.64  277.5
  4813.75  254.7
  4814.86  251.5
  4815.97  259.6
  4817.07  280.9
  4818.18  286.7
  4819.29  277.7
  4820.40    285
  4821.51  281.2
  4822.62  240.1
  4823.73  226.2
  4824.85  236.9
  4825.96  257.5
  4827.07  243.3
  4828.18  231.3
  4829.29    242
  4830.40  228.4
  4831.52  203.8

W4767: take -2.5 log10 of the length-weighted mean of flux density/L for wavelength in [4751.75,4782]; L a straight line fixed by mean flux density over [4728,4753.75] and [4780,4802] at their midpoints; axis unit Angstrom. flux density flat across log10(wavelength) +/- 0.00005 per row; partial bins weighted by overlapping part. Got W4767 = 0.09 mag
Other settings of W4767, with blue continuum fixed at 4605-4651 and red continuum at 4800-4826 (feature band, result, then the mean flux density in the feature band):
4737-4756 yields 0.04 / 253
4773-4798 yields 0.11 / 238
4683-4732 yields 0.03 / 253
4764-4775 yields 0.16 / 227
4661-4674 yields 0.02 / 255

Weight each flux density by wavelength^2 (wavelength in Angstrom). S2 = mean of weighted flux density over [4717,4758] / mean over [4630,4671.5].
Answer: 1.1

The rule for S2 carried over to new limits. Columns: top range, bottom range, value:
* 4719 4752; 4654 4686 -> 1.04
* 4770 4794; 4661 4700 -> 0.94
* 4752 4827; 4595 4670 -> 1.04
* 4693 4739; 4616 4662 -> 1.02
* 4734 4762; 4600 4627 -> 1.04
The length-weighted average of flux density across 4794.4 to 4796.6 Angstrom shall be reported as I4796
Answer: 285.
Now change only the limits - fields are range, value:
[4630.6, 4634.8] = 246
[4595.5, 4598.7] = 253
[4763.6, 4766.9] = 208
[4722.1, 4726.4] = 267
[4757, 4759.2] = 252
